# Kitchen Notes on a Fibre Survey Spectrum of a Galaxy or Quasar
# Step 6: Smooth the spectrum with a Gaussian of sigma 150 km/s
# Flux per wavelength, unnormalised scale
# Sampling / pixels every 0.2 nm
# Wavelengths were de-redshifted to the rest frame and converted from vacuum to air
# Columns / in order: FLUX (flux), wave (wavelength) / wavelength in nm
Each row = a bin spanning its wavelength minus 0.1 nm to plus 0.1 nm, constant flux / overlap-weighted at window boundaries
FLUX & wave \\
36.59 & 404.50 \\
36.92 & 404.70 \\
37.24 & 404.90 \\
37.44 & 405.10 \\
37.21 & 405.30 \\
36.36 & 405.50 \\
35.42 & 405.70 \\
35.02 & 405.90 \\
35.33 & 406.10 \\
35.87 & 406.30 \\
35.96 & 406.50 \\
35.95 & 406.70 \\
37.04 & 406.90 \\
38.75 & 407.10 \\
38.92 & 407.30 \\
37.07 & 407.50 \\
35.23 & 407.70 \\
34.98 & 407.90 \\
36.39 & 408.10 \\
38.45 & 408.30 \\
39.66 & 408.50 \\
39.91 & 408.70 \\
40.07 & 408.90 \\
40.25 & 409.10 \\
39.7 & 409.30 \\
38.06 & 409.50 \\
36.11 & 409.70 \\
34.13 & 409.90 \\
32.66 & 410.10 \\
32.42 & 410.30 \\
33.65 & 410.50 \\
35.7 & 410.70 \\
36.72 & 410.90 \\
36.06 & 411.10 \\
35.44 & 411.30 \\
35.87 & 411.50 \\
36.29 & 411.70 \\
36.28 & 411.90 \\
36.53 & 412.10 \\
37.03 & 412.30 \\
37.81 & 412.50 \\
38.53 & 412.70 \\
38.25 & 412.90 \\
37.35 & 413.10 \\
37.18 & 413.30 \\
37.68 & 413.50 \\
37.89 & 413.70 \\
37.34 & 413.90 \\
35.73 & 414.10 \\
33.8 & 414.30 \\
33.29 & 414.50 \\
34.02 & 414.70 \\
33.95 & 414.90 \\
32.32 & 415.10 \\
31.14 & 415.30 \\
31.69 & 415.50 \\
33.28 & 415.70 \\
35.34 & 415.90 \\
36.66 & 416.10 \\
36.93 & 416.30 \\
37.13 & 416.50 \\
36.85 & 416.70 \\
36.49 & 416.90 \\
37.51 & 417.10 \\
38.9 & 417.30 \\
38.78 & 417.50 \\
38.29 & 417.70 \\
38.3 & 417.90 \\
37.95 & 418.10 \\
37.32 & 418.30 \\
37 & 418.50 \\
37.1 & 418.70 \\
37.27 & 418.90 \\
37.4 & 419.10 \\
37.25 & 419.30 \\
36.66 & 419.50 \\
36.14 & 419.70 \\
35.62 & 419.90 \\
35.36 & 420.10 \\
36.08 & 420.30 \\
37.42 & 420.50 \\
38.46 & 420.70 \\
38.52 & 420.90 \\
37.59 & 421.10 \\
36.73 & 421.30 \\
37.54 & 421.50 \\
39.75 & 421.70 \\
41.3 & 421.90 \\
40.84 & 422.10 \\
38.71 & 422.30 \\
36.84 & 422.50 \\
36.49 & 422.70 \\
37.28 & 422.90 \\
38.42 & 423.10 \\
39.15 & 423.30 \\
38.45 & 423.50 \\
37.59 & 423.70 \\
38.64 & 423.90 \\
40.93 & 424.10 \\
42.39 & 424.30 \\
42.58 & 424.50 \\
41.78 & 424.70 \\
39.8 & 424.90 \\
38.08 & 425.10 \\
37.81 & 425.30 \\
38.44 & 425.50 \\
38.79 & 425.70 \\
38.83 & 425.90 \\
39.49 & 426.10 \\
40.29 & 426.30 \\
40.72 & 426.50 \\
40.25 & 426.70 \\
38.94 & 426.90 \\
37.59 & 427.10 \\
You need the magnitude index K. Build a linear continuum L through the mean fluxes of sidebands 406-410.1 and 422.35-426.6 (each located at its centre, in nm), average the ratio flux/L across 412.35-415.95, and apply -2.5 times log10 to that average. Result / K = 0.08 mag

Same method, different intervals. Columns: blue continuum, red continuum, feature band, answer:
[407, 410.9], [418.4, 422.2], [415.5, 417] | 0.05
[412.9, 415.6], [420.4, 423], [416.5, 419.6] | -0.03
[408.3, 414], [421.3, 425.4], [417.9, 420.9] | 0.04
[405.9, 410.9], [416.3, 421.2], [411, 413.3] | 0.00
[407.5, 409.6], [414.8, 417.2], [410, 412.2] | 0.06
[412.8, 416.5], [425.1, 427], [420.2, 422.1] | -0.02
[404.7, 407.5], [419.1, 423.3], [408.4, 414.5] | 0.01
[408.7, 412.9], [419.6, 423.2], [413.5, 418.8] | 0.03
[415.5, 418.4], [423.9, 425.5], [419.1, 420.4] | 0.05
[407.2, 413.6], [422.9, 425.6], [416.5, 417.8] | 0.01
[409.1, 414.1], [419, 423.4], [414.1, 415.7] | 0.12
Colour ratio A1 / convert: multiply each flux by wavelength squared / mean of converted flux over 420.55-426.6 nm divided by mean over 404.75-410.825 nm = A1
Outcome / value 1.15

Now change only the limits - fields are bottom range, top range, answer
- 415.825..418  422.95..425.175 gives 1.10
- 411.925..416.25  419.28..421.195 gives 1.07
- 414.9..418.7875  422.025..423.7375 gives 1.09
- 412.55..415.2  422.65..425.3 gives 1.15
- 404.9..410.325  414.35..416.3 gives 0.95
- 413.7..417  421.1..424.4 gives 1.15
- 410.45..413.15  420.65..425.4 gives 1.12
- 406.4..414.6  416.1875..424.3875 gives 1.08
